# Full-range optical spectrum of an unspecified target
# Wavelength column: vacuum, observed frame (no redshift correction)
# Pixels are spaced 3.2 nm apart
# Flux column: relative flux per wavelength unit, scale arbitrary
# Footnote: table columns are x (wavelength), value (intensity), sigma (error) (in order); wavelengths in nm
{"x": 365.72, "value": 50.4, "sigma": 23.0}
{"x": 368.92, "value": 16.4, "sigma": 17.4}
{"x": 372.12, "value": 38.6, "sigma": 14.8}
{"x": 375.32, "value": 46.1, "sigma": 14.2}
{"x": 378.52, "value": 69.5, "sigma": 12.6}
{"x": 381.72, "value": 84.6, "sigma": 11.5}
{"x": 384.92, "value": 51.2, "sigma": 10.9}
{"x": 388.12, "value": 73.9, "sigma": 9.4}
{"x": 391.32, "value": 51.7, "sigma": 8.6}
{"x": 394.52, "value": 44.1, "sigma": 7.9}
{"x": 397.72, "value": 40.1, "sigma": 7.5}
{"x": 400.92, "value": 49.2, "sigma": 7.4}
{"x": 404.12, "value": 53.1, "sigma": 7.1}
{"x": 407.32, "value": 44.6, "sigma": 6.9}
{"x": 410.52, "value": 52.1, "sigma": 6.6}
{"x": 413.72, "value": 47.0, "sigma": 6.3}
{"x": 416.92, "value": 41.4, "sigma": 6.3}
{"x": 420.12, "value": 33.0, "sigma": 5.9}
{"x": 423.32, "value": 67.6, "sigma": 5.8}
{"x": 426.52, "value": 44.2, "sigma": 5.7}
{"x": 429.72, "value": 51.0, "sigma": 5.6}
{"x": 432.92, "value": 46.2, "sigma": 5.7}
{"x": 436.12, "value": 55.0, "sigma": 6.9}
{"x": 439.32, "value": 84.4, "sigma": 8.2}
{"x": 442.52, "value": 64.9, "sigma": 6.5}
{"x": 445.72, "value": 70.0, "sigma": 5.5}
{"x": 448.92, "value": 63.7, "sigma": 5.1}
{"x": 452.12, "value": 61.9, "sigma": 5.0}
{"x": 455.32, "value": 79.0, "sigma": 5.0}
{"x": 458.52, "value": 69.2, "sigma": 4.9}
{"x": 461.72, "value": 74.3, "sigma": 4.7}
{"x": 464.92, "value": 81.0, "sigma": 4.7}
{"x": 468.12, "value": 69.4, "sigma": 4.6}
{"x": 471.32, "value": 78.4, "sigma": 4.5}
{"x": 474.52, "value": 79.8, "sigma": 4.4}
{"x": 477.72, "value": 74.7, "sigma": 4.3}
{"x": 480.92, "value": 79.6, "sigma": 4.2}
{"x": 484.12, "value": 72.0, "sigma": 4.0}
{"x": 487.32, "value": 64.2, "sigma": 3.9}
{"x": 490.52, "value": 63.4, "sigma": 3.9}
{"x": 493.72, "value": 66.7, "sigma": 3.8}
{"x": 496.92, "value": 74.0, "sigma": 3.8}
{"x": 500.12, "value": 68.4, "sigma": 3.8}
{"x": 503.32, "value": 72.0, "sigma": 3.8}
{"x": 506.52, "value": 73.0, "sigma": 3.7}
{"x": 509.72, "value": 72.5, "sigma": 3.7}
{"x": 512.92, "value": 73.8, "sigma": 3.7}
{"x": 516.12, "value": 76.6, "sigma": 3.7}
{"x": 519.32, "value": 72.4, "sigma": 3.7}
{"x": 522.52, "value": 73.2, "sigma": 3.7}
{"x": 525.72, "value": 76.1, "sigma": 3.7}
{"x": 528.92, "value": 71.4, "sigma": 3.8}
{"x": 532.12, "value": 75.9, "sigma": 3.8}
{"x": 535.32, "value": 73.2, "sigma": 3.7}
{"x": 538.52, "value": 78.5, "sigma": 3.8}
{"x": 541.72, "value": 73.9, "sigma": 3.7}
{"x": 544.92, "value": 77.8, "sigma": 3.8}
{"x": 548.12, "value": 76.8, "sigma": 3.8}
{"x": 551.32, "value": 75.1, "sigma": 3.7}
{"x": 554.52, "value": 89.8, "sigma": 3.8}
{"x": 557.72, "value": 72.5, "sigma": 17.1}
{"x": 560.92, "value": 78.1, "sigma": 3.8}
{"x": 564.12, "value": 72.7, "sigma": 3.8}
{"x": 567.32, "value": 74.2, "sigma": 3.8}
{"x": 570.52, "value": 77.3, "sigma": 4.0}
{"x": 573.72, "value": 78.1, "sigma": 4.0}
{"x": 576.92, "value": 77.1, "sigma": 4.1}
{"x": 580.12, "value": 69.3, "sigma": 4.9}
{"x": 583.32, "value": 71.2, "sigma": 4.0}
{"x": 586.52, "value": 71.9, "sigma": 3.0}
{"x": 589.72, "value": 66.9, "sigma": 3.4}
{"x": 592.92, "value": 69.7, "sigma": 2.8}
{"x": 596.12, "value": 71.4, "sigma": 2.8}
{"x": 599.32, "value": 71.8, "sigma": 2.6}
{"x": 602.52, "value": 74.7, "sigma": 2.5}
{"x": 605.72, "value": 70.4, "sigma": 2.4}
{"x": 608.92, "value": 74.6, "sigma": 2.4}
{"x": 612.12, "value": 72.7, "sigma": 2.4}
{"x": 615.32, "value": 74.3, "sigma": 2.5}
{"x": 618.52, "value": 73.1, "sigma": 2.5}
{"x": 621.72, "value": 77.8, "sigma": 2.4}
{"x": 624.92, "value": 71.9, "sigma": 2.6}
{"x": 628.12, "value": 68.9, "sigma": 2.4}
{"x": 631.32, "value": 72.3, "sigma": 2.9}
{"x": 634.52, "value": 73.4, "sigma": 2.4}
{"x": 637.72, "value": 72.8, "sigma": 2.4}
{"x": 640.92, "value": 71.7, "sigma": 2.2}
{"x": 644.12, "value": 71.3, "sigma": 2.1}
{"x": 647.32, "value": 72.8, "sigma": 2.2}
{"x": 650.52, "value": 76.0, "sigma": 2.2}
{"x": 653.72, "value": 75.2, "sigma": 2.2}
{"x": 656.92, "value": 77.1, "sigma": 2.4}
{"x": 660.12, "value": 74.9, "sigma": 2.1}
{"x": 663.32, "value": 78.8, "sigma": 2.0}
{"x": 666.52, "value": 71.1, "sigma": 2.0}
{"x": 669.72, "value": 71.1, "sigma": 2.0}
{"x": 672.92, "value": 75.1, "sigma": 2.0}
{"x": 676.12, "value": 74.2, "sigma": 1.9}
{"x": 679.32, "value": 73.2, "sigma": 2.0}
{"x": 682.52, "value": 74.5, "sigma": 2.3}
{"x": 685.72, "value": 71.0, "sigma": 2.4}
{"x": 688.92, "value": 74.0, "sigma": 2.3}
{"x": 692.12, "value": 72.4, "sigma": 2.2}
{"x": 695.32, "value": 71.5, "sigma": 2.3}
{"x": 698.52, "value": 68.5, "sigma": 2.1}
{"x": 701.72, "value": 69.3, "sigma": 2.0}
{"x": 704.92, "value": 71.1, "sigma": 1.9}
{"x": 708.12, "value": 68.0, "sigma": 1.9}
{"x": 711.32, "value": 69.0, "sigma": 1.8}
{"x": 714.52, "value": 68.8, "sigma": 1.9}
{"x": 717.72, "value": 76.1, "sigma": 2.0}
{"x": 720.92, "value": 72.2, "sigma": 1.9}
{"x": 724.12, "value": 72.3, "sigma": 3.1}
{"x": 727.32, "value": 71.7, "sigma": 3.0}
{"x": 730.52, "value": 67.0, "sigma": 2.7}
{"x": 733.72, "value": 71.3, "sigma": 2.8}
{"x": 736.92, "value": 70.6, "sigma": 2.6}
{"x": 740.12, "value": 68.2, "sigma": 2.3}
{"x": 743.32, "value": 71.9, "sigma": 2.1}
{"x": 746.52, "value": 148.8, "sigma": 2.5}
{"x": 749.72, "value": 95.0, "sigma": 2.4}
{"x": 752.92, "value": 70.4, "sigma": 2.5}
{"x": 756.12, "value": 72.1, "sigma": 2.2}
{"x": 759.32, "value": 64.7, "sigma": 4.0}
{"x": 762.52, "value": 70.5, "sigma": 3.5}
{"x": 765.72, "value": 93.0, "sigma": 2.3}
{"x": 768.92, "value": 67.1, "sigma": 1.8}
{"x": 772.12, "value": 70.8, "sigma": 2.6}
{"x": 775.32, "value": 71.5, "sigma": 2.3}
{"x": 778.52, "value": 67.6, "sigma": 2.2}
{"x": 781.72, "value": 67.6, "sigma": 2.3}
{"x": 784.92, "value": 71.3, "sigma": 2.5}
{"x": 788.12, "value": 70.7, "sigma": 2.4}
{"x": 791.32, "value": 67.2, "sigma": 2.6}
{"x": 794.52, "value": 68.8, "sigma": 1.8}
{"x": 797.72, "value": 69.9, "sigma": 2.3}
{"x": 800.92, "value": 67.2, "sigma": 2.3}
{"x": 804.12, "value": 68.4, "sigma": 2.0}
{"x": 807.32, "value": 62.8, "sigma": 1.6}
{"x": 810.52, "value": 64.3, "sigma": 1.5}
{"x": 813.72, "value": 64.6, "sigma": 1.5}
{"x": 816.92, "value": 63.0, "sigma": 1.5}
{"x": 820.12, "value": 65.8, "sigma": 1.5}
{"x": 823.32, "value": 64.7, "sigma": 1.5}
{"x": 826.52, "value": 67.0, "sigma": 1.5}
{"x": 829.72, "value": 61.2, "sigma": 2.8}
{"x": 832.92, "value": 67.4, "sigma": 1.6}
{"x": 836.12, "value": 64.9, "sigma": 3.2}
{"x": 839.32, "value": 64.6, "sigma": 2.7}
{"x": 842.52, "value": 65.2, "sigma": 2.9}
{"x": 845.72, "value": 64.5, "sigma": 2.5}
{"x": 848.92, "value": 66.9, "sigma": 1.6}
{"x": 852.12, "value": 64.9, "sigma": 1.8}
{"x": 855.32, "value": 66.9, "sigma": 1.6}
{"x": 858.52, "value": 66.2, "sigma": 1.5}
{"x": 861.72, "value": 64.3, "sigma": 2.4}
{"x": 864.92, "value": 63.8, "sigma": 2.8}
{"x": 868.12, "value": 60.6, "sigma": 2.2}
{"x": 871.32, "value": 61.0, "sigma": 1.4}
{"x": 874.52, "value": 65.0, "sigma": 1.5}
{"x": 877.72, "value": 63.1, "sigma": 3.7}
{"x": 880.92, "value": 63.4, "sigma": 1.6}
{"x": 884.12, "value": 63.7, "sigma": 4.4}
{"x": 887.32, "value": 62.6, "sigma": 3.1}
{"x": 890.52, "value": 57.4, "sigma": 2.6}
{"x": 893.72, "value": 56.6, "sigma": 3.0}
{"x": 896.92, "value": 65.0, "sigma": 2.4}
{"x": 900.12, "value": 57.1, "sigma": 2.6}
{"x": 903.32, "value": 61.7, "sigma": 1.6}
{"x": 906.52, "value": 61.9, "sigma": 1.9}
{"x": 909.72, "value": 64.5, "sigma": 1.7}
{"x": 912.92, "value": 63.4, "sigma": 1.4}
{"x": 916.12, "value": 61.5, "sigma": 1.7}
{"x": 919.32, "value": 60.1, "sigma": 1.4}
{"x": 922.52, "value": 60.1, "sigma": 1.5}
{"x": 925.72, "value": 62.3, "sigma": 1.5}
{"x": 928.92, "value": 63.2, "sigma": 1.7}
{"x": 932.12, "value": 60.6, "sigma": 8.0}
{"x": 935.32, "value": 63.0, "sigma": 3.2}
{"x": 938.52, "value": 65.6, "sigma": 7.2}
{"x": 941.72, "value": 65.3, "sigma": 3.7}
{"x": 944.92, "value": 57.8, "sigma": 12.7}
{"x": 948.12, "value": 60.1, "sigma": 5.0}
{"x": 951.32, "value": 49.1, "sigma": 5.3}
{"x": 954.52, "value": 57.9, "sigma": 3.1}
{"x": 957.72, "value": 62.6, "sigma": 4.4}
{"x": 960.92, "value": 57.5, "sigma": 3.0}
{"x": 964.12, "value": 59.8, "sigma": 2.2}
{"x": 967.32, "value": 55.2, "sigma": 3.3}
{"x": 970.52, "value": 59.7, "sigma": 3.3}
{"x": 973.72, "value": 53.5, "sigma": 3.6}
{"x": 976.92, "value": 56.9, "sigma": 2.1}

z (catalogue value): 0.14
